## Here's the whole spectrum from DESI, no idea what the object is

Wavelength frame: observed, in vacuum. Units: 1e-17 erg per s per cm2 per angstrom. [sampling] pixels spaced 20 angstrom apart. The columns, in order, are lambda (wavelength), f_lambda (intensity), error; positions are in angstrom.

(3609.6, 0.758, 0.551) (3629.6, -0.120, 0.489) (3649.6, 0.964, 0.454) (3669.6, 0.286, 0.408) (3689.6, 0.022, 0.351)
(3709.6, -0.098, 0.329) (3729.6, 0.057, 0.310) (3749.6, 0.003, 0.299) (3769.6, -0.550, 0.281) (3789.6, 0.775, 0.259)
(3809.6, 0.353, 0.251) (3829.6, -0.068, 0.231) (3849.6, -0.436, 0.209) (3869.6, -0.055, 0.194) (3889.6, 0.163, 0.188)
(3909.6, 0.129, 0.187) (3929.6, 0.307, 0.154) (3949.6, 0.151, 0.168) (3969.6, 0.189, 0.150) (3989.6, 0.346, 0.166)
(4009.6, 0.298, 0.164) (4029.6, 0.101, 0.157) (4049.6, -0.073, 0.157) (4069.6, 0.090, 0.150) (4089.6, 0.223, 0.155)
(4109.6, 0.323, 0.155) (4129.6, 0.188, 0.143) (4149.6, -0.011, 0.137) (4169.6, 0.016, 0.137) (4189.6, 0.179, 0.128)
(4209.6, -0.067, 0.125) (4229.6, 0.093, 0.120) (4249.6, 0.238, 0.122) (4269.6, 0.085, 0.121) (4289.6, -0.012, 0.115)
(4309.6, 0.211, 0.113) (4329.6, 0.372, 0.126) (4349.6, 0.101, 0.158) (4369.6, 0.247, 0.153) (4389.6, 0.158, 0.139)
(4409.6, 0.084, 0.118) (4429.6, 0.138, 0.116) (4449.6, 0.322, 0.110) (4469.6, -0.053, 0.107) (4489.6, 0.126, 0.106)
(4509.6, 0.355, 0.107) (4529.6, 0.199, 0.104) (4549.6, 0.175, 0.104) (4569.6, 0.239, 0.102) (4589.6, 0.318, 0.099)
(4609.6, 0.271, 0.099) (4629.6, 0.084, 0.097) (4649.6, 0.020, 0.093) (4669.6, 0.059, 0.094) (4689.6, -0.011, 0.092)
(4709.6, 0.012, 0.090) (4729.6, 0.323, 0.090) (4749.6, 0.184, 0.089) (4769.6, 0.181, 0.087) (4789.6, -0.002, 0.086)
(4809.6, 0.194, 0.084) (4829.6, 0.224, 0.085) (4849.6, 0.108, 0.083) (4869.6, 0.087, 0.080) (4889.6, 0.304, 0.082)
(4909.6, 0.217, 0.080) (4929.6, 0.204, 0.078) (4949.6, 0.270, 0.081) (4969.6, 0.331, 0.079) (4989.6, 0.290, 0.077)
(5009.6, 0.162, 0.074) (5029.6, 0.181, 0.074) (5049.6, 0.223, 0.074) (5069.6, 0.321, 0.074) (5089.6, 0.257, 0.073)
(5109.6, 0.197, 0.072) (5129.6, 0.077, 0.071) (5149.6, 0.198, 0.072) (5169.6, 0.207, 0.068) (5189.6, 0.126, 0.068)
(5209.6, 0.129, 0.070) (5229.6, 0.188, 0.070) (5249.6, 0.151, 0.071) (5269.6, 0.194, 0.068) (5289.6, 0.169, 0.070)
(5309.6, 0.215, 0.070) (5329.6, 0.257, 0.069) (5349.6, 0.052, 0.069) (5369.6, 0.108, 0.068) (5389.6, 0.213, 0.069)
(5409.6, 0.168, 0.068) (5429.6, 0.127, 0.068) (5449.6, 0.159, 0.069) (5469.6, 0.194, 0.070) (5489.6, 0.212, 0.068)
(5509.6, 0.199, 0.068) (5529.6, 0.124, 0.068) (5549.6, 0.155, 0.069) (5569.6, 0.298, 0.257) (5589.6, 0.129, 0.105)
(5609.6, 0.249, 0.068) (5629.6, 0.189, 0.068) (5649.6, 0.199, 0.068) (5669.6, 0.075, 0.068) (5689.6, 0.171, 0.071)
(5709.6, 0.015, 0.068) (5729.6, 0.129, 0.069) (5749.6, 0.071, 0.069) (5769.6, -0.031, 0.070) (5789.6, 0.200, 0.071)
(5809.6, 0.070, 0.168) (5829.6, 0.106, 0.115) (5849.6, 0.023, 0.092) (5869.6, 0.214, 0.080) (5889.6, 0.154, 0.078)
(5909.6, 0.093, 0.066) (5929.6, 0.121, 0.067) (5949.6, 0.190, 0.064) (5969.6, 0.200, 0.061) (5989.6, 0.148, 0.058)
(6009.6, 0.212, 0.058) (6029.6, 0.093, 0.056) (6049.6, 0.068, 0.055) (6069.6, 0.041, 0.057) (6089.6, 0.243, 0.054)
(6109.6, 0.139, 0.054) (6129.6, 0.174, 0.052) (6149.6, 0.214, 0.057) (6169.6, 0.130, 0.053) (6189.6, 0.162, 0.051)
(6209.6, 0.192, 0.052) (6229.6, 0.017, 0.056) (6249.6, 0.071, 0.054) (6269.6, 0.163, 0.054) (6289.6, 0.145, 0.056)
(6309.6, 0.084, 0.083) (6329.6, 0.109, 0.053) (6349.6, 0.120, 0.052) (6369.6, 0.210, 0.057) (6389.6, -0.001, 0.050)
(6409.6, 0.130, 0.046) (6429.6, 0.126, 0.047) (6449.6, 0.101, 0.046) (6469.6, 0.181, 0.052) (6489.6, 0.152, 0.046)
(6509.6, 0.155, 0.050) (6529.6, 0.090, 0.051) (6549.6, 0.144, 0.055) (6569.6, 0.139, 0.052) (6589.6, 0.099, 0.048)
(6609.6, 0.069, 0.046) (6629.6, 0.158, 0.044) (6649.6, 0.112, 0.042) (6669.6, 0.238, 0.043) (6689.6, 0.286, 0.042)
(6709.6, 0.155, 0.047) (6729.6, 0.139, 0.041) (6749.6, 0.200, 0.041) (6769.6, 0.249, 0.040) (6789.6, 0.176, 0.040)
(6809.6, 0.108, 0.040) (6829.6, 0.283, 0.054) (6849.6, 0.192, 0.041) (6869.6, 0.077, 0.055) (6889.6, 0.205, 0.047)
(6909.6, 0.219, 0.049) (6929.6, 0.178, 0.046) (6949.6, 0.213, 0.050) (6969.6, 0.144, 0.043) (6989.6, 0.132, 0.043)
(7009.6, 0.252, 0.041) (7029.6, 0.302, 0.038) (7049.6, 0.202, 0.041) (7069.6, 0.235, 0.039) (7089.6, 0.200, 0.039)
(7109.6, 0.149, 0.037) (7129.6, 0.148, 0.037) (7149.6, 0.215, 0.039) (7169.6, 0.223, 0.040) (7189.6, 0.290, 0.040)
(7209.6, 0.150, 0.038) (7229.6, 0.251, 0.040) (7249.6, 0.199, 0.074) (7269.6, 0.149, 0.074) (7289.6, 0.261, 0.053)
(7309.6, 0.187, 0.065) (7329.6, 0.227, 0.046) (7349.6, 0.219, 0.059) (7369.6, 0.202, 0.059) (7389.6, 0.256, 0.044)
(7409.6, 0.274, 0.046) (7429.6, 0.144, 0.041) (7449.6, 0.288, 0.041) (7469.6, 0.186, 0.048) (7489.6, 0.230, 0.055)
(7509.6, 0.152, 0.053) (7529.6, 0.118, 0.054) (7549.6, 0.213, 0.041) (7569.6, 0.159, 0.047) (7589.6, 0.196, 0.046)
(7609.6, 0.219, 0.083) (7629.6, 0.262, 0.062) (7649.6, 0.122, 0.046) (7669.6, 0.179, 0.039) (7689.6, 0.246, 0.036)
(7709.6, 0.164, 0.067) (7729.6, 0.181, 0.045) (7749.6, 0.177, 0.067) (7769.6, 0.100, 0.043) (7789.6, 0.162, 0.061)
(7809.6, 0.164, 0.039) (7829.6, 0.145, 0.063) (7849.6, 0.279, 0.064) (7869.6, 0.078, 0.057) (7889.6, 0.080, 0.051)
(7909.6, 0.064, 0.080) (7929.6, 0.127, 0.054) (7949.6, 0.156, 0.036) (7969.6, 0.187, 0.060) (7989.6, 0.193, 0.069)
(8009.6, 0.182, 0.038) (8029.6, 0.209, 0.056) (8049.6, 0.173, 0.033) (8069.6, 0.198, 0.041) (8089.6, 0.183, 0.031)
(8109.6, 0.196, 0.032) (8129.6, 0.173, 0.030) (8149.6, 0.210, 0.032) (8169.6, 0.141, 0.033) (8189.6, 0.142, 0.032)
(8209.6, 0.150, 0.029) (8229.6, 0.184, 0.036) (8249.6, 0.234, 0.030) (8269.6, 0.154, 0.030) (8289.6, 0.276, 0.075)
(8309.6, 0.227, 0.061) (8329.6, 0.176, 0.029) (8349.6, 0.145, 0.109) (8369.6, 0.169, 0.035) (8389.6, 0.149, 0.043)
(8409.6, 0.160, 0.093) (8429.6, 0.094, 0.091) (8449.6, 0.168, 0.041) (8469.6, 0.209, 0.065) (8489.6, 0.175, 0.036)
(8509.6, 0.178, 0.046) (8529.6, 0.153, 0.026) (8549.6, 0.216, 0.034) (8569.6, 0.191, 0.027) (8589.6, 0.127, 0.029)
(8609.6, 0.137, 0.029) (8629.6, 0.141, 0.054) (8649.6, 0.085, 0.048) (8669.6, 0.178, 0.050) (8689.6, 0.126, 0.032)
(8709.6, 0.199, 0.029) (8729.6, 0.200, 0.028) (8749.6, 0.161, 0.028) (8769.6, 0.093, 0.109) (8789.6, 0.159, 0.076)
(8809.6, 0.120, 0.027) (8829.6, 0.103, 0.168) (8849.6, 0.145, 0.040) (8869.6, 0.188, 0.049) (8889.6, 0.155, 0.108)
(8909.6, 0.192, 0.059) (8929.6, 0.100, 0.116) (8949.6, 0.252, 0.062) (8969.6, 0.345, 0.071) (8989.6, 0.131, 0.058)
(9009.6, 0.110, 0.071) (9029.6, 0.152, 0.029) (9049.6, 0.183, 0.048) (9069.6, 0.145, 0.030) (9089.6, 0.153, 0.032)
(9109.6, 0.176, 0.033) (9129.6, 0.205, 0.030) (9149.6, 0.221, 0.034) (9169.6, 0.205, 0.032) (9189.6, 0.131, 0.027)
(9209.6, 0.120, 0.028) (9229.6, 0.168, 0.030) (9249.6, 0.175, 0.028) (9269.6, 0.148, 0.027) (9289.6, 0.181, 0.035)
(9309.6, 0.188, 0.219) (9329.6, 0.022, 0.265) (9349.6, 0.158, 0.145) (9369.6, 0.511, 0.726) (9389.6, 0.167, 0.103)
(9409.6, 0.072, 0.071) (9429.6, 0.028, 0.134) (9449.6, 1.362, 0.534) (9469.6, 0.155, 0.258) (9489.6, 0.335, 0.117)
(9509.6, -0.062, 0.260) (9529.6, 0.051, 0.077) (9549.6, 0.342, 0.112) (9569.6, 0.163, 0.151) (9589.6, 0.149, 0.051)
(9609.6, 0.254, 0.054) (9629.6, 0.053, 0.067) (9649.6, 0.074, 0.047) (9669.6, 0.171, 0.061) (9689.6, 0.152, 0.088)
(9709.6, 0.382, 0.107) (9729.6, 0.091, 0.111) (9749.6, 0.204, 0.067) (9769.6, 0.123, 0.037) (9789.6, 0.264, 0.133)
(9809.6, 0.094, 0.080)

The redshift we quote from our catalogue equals 0.791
